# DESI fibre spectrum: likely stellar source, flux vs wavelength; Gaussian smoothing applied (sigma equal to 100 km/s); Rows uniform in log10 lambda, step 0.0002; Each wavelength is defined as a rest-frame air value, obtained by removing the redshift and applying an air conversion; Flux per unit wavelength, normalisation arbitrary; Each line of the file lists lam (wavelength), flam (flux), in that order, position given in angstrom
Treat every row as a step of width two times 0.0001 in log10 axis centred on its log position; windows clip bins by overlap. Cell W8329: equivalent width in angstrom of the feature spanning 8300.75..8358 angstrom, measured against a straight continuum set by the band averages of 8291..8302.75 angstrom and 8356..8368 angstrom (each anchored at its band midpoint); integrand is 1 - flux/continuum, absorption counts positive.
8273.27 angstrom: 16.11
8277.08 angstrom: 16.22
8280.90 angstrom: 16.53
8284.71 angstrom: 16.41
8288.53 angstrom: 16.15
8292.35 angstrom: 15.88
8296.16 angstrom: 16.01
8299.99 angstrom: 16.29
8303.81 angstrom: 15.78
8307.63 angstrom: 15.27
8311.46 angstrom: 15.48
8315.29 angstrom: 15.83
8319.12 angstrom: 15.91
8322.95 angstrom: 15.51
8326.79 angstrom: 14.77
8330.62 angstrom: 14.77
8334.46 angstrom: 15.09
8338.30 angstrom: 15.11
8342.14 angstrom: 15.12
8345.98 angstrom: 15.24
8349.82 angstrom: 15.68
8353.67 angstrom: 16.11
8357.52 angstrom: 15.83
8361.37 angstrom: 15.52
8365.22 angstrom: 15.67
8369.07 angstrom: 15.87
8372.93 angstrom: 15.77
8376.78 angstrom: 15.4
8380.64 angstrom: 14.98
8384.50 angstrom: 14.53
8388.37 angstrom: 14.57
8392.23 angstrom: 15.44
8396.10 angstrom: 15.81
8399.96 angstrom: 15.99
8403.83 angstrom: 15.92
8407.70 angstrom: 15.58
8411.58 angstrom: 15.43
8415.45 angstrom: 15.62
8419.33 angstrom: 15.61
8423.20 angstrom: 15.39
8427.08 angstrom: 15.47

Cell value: 1.6 angstrom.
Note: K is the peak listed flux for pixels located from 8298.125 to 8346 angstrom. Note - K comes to 16.29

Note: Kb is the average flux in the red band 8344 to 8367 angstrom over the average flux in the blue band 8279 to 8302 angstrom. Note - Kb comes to 1.0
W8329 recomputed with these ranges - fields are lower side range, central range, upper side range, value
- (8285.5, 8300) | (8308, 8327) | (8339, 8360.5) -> 0.4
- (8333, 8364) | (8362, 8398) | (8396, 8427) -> 0.5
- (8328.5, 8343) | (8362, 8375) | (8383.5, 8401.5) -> -0.5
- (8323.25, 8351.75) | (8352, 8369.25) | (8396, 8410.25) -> -0.5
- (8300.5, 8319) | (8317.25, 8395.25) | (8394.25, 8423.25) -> 1.7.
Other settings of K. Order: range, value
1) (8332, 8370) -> 16.11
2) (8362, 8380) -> 15.87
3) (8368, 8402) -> 15.99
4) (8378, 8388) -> 14.98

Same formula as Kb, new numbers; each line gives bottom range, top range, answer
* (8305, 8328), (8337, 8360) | 1.00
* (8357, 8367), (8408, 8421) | 0.99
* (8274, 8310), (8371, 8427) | 0.96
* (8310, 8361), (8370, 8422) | 1.00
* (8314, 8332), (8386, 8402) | 1.00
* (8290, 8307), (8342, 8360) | 0.98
